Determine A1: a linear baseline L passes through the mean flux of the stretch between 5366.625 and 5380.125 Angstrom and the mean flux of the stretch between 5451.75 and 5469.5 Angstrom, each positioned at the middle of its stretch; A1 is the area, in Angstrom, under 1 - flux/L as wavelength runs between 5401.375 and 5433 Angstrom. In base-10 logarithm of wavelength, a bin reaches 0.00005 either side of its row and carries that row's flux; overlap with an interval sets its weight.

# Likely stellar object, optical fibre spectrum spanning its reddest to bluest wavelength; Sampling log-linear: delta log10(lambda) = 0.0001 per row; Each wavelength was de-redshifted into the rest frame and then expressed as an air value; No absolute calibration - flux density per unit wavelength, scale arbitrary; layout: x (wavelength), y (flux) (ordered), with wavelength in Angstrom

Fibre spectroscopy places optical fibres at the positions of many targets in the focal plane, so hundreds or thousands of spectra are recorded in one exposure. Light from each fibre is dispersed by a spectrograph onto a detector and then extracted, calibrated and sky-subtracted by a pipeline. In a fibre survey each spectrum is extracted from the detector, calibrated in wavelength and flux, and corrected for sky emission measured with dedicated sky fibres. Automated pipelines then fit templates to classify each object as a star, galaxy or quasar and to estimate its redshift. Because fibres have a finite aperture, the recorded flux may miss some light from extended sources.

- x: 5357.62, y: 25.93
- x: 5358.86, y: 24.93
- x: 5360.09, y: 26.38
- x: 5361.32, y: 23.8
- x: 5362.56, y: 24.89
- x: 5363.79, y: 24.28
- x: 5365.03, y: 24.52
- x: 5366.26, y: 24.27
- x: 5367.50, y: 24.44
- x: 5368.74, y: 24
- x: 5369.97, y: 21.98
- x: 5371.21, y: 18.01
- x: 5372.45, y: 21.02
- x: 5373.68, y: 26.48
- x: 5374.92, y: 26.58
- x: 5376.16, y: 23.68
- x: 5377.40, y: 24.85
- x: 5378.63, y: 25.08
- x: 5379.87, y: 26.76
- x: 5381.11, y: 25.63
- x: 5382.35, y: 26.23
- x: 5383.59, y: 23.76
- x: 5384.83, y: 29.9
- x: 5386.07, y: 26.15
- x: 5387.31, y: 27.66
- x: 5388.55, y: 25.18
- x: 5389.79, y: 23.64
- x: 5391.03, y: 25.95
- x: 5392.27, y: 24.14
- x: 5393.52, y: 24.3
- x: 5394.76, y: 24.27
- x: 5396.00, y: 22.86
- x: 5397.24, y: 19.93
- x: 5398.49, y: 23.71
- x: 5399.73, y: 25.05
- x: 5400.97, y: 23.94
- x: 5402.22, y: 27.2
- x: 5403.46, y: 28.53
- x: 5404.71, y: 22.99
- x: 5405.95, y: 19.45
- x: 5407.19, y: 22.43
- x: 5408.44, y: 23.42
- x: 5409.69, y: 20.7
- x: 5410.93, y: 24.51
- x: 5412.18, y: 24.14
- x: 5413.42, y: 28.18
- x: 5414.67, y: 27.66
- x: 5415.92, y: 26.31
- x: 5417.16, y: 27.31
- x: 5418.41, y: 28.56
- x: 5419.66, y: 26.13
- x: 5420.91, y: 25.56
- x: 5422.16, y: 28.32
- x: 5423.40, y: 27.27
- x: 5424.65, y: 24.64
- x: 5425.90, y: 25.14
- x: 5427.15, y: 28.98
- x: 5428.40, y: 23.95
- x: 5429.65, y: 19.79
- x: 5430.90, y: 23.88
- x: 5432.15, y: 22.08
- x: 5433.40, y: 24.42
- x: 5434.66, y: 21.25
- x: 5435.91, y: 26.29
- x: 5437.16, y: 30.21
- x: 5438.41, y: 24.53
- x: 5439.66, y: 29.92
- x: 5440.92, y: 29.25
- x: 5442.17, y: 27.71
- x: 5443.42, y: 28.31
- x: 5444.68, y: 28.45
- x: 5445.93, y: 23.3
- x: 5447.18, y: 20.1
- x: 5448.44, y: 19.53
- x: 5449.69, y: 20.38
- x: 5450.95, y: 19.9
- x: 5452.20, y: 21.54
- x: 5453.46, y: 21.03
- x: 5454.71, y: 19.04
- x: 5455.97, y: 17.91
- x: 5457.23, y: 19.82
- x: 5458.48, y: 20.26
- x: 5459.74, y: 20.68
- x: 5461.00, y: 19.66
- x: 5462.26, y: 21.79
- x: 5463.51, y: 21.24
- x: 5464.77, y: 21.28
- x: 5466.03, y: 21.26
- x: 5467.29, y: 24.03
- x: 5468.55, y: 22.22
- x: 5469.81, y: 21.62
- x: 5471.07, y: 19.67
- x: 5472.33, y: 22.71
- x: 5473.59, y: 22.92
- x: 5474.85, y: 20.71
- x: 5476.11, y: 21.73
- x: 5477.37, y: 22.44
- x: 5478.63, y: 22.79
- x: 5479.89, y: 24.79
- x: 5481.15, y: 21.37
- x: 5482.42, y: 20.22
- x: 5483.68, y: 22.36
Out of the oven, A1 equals -3.9 Angstrom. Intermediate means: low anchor 23.8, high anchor 20.8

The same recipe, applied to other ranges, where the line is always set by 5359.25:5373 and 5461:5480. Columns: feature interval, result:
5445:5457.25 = 1.0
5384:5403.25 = -1.6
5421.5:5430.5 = -1.1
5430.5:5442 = -1.8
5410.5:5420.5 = -1.7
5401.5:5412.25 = -0.4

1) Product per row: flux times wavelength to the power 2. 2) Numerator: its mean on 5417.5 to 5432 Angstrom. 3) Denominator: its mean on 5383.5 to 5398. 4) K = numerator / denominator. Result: 1.04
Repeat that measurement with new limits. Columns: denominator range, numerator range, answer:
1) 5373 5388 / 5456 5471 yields 0.83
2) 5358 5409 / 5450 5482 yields 0.90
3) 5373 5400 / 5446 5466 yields 0.83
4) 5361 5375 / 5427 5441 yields 1.09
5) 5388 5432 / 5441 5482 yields 0.90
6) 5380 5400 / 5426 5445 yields 1.06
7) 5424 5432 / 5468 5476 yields 0.91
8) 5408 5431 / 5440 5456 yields 0.91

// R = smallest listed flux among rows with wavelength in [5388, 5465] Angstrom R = 17.91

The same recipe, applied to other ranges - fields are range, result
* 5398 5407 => 19.45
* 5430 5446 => 21.25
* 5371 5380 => 18.01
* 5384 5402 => 19.93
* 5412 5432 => 19.79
